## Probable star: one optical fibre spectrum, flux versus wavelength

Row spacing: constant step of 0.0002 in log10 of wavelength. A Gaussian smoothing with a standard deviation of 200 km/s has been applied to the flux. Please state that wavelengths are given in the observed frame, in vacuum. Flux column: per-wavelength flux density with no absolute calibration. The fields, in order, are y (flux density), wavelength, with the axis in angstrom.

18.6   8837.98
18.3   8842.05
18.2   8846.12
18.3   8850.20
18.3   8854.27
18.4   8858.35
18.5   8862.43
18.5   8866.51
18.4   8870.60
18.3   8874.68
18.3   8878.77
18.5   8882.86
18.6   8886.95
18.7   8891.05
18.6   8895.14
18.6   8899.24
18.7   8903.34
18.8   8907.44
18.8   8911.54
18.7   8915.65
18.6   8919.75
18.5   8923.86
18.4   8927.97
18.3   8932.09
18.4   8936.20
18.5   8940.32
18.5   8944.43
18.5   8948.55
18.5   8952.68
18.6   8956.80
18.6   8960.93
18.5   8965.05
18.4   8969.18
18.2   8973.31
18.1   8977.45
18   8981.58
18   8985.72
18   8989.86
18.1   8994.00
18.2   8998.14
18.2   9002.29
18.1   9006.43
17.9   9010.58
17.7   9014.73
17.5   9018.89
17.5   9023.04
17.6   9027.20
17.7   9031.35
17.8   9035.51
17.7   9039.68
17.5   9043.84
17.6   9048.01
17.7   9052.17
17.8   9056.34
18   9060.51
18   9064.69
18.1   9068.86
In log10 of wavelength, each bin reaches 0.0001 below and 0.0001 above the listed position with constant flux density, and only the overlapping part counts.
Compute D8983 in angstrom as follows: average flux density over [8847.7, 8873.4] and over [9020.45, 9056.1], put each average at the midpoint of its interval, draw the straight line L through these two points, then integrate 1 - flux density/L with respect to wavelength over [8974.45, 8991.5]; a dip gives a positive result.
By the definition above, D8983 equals -0.1 angstrom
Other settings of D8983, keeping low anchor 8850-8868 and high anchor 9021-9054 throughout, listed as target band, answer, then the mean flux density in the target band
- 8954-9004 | -1.0 angstrom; 18.2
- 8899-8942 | -1.0 angstrom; 18.6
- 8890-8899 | -0.2 angstrom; 18.6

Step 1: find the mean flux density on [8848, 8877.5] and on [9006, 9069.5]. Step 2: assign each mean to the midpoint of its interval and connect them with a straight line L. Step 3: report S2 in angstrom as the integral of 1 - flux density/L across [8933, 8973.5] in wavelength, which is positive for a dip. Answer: -1.0 angstrom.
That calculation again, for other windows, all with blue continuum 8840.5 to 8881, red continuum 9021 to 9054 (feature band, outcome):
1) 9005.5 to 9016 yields -0.1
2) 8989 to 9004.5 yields -0.3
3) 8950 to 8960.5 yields -0.3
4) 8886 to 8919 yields -0.9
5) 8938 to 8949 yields -0.3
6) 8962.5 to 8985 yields -0.4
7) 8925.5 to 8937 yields -0.2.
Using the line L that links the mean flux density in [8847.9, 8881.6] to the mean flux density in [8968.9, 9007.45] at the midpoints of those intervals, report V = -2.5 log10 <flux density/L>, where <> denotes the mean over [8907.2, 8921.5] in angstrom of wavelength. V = -0.03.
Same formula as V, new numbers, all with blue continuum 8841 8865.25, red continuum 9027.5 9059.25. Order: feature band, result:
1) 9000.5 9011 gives -0.017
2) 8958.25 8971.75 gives -0.032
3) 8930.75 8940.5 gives -0.020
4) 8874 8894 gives -0.015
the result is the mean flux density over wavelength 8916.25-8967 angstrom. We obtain 18.5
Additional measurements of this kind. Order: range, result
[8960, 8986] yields 18.3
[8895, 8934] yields 18.6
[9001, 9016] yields 18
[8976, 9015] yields 18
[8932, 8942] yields 18.4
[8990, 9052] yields 17.8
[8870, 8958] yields 18.5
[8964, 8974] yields 18.4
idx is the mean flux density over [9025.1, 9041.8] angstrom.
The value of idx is 17.7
